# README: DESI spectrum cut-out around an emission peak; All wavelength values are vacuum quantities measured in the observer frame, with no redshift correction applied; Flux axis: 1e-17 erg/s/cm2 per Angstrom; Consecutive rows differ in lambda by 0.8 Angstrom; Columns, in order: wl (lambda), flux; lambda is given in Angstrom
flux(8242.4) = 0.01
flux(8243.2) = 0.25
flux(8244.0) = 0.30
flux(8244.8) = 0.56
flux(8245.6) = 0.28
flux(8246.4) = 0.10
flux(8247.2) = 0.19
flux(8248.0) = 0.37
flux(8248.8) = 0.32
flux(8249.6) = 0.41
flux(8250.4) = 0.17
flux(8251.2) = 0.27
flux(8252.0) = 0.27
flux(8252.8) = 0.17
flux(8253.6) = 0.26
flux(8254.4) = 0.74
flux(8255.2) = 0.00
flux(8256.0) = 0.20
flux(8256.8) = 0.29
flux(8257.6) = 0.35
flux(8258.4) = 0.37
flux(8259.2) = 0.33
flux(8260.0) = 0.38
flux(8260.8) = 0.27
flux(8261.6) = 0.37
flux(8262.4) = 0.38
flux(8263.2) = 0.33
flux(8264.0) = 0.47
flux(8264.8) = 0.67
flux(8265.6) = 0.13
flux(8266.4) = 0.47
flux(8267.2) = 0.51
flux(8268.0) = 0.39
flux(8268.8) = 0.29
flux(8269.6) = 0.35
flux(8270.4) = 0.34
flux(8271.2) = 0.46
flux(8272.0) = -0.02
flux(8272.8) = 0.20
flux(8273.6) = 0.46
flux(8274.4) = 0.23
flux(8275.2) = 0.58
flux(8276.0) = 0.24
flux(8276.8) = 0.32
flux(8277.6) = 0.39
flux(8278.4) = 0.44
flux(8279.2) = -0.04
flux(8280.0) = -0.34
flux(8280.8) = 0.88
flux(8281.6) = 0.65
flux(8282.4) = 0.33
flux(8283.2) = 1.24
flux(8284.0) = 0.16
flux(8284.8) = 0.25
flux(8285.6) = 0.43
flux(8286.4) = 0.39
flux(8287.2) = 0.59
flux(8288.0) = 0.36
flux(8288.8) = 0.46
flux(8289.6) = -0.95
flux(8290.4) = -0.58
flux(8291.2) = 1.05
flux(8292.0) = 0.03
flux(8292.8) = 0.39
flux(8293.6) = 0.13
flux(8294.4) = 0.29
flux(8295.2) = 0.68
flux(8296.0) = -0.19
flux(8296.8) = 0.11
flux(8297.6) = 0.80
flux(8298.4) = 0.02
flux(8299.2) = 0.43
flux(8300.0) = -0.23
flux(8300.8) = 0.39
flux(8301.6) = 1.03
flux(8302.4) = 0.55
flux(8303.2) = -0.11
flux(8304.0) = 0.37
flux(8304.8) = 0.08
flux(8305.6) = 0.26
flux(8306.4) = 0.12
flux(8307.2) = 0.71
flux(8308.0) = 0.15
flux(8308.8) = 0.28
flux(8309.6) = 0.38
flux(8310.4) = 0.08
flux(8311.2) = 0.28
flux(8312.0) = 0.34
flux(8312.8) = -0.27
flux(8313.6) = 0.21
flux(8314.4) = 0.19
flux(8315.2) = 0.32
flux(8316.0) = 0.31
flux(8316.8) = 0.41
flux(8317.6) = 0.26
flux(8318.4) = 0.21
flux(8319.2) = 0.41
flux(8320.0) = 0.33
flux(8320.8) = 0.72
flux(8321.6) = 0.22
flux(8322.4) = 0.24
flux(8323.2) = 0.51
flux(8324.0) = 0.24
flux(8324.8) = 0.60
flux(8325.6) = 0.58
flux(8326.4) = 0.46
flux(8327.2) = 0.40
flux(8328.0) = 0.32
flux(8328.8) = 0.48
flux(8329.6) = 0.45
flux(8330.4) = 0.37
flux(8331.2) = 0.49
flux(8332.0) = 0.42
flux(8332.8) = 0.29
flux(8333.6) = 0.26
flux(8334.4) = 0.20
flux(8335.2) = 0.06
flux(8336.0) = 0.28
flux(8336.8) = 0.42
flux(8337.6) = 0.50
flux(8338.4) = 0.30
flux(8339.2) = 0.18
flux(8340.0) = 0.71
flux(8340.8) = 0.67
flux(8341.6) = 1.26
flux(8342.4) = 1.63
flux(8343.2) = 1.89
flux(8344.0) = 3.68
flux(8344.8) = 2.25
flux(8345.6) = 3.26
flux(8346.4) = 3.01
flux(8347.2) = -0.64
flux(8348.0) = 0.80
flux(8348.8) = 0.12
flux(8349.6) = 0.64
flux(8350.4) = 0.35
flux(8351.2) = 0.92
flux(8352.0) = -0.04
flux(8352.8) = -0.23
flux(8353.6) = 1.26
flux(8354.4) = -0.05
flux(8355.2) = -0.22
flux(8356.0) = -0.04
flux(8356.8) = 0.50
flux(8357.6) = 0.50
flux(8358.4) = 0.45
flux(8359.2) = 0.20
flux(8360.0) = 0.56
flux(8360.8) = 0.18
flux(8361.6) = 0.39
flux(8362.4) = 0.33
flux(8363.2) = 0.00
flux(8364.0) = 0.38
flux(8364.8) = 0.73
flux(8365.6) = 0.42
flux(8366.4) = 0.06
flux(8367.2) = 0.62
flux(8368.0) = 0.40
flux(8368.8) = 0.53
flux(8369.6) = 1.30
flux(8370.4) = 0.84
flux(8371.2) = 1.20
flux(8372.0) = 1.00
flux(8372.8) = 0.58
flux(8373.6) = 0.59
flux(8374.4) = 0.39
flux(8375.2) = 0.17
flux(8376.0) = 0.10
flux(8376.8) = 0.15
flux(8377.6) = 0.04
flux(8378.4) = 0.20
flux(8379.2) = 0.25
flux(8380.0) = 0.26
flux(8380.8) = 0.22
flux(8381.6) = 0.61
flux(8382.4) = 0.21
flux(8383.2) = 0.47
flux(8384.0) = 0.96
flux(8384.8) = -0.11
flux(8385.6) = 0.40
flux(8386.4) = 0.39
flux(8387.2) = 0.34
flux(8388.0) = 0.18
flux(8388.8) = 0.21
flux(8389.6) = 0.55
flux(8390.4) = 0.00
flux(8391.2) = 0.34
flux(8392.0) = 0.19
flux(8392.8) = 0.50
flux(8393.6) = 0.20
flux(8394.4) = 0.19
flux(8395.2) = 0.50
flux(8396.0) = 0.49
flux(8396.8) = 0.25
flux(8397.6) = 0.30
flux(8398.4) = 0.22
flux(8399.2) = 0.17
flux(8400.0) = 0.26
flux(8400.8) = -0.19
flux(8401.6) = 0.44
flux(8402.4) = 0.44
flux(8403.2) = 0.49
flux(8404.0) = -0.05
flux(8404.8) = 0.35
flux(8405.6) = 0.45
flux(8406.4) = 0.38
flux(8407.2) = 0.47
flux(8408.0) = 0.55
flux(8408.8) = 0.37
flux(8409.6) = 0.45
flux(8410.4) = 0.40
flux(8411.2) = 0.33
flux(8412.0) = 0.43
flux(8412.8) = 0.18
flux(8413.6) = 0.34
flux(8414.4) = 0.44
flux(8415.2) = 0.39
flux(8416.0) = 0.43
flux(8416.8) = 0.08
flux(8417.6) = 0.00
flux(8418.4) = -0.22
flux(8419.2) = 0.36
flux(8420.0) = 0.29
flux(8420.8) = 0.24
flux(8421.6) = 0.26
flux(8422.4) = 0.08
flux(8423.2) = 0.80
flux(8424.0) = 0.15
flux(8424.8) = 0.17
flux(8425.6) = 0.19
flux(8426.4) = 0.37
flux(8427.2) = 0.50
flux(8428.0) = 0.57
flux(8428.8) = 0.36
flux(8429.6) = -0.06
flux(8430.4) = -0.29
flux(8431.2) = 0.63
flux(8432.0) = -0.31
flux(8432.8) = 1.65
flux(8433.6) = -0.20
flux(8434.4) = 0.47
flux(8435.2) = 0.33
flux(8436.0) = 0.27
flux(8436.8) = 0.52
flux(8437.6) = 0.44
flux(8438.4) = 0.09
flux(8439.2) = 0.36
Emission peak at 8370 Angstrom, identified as [N II] 6583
